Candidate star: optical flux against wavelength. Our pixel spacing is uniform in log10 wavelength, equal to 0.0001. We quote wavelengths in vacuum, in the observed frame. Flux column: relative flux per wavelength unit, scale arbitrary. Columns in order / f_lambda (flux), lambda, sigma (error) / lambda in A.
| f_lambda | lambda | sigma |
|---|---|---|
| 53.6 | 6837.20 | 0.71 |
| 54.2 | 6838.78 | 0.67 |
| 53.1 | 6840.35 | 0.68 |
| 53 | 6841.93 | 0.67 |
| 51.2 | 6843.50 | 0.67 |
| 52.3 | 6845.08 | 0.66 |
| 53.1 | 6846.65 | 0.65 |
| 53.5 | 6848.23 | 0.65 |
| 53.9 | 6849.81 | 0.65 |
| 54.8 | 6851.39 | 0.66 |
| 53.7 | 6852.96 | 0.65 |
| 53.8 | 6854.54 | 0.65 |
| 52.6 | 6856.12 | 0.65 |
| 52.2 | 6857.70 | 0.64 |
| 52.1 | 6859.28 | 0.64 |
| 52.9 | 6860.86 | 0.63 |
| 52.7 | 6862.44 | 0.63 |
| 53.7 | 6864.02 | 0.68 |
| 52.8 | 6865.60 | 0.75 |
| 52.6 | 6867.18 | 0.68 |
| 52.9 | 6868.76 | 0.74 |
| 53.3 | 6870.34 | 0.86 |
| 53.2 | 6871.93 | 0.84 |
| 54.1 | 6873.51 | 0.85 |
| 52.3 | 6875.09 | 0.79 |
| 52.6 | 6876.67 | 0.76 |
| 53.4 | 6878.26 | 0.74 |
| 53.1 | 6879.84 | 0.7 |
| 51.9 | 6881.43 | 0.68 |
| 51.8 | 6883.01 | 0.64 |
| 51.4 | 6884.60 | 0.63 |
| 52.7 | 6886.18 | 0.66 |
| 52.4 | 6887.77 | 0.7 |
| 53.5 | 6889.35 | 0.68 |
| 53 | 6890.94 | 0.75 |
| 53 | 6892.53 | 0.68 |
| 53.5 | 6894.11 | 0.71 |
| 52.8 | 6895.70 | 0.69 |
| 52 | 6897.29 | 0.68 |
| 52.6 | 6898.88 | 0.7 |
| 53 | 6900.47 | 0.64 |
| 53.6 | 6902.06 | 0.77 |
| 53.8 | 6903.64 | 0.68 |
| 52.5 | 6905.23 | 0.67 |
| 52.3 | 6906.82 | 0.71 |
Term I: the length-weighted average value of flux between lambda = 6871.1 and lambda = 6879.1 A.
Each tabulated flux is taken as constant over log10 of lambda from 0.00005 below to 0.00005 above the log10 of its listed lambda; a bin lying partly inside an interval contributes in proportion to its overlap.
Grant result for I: 53.1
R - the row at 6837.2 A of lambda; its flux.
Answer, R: 53.6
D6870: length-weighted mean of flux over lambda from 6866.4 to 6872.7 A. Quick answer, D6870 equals 53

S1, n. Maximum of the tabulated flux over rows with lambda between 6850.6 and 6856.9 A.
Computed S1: 54.8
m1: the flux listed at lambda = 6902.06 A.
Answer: 53.6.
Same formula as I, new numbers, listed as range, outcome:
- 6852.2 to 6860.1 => 52.8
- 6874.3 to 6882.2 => 52.6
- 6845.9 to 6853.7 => 53.8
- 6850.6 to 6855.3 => 54.2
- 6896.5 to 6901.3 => 52.5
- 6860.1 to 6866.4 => 53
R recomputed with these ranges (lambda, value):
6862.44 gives 52.7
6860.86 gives 52.9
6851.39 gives 54.8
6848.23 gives 53.5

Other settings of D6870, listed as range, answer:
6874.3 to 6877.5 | 52.4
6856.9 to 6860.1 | 52.1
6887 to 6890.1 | 53.1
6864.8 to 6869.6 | 52.8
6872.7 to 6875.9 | 53.3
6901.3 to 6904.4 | 53.9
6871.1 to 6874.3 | 53.6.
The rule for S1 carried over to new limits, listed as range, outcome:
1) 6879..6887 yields 53.1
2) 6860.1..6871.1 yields 53.7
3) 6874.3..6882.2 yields 53.4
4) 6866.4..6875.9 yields 54.1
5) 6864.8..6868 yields 52.8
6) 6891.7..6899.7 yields 53.5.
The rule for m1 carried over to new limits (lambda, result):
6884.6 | 51.4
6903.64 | 53.8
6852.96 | 53.7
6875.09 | 52.3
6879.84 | 53.1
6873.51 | 54.1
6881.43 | 51.9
